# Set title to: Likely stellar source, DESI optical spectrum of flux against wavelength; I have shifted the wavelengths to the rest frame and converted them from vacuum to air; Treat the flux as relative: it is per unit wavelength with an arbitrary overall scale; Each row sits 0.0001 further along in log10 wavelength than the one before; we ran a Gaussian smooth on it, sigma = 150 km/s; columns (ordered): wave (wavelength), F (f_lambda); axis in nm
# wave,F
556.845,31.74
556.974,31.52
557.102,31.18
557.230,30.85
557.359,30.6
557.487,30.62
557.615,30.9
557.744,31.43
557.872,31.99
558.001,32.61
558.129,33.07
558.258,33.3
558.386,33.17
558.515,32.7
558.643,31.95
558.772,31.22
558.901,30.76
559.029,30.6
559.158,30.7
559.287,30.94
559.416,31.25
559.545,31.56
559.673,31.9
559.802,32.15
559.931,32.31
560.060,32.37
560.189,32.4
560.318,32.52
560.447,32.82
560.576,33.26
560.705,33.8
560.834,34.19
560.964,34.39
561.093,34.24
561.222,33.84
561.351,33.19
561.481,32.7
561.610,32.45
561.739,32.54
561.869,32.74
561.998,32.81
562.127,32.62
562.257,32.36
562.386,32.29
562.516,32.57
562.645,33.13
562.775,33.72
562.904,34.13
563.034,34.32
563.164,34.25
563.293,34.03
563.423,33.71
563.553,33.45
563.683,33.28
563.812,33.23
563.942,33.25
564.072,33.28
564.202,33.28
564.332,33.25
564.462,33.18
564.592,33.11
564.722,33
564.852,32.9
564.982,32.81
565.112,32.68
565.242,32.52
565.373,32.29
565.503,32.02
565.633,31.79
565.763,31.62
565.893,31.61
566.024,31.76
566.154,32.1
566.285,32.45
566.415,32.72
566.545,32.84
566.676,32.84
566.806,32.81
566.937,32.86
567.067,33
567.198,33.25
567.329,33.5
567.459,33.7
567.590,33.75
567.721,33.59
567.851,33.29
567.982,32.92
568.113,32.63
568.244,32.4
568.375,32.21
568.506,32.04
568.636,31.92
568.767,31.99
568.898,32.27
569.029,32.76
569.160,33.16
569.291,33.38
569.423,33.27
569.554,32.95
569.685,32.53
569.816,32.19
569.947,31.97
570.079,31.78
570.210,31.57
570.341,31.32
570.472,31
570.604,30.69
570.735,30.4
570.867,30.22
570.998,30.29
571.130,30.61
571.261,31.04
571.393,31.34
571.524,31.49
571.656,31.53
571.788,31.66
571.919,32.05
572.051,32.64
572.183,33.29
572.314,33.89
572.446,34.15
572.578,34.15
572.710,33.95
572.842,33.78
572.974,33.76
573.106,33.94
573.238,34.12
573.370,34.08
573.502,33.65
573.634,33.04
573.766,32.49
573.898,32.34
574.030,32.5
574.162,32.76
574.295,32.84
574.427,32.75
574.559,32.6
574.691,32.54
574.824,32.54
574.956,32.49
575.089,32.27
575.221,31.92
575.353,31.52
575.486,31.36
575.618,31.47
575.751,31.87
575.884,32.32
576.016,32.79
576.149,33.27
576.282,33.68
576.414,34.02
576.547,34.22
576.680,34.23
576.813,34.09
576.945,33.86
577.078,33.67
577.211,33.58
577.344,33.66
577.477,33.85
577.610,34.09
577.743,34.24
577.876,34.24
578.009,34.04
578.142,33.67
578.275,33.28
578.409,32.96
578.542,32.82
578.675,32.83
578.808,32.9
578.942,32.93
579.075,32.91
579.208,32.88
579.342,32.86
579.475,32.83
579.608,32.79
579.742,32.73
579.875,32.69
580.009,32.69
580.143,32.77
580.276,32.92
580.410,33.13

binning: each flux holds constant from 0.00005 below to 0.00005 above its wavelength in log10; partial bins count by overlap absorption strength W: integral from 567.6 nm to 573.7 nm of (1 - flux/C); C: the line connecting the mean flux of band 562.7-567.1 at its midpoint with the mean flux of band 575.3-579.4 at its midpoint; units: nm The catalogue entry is 0.11 nm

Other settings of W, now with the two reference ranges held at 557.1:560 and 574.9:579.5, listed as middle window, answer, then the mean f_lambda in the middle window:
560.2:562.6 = -0.09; 33.1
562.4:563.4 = -0.05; 33.7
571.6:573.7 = -0.04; 33.4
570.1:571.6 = 0.08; 30.9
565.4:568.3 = -0.03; 32.7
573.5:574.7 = 0.01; 32.7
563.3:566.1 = -0.06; 32.8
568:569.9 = 0.00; 32.6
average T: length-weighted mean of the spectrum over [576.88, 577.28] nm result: 33.7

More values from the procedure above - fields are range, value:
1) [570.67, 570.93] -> 30.2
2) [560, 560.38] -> 32.4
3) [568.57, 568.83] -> 32.1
